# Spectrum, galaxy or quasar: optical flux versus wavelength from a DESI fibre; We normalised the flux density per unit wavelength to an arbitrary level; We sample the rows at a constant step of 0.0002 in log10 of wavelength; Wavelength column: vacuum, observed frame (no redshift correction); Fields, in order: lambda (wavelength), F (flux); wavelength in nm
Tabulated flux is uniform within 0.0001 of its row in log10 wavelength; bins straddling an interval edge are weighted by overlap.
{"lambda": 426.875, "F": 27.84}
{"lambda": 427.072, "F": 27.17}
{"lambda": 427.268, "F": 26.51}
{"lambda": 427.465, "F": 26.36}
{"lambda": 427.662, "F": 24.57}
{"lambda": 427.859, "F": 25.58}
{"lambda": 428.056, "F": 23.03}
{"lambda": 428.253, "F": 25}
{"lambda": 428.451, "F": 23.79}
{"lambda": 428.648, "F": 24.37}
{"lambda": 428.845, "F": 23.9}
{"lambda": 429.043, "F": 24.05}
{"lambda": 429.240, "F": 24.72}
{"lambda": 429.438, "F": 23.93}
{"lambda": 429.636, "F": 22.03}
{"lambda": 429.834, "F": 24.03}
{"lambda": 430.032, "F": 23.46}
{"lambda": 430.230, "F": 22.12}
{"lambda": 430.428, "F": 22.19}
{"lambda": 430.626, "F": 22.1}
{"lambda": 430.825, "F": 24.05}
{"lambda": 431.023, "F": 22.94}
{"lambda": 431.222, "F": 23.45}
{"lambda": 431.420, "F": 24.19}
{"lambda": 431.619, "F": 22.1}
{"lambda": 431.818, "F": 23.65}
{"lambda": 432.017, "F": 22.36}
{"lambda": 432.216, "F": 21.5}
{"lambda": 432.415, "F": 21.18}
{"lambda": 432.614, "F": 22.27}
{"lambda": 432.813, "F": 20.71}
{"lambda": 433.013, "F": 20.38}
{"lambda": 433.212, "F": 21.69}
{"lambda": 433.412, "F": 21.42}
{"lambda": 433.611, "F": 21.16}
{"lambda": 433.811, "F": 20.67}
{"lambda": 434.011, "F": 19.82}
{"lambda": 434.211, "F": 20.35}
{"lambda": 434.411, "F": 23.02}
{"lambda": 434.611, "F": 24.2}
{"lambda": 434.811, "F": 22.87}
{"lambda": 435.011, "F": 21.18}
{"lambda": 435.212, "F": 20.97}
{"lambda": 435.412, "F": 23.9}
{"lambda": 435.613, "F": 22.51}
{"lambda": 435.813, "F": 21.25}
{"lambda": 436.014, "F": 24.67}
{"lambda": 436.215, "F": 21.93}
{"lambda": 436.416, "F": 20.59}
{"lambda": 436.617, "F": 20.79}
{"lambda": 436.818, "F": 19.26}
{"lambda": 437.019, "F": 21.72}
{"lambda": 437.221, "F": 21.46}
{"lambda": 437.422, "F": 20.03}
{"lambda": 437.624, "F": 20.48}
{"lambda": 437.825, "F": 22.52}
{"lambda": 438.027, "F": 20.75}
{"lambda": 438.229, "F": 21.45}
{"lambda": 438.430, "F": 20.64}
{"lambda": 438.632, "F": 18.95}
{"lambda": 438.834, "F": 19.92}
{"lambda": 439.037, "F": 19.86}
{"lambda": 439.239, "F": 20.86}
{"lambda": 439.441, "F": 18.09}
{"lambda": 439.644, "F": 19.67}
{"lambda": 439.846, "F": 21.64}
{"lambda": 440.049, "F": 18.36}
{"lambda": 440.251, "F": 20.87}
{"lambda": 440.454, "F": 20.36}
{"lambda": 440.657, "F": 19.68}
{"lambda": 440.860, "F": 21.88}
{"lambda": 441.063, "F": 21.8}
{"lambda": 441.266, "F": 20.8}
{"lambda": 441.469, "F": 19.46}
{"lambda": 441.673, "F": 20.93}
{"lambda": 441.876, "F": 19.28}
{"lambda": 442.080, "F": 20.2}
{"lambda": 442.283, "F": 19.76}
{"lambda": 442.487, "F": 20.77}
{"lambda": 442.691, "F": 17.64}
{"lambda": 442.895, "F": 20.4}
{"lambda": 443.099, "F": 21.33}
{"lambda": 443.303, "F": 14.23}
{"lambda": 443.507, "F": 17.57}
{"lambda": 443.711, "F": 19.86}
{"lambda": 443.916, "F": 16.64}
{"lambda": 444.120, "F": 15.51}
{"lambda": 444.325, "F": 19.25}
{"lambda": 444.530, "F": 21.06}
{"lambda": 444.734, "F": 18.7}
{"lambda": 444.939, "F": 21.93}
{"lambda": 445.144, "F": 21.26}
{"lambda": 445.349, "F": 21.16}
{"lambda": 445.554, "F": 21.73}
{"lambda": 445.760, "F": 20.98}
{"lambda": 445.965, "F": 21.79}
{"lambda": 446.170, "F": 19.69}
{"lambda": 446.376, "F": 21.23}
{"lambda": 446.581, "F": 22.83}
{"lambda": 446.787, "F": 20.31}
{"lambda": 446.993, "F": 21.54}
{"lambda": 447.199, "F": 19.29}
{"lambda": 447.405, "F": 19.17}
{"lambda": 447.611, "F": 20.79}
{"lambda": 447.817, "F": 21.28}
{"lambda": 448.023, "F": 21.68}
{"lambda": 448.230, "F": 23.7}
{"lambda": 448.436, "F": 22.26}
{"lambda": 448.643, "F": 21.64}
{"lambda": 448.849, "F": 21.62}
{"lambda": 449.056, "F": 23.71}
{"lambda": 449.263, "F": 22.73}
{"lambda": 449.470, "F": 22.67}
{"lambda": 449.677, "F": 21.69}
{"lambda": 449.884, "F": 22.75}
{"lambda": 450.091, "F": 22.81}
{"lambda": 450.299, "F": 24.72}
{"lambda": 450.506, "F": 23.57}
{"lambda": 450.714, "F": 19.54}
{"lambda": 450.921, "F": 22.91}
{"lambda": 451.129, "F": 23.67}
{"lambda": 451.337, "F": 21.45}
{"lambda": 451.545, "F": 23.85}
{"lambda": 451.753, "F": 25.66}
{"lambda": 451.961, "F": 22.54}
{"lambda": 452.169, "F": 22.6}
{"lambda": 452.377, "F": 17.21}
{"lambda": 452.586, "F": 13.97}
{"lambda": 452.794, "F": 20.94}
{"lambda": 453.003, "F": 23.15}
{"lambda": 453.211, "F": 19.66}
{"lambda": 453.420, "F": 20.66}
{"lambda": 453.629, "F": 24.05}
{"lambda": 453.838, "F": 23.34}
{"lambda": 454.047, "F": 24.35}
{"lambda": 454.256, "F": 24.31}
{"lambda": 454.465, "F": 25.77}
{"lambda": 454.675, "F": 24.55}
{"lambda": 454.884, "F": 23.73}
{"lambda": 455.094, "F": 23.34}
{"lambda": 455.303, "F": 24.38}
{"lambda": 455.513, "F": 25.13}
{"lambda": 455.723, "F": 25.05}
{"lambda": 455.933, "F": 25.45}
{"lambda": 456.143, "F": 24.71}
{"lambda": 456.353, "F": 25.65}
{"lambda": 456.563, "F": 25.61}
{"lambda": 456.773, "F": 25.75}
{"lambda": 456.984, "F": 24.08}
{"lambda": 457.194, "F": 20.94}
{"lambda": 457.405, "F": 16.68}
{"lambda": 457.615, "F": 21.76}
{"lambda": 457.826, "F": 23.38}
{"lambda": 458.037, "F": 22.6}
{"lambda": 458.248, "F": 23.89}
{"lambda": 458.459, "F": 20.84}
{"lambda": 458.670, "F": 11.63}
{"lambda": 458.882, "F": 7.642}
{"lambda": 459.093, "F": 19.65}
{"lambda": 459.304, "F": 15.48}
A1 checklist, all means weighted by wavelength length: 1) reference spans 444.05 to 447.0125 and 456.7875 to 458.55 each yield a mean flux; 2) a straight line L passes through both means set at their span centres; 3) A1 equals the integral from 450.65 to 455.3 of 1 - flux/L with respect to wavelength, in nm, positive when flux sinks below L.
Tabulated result -0.20 nm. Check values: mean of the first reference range 20.6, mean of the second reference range 22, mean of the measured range 22.4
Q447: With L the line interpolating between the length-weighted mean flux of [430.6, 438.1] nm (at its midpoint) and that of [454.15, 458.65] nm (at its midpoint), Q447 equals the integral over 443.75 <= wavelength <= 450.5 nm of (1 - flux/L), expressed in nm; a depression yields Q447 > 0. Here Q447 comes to 0.466 nm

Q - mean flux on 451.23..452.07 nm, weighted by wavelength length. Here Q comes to 23.4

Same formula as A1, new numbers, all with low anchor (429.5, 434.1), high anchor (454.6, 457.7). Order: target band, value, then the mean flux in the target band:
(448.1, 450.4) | 0.06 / 22.7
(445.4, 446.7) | 0.10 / 21.4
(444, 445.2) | 0.18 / 19.5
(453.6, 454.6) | -0.03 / 24.4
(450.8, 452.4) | 0.05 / 22.7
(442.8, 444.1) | 0.27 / 18.2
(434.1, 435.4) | 0.01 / 22.2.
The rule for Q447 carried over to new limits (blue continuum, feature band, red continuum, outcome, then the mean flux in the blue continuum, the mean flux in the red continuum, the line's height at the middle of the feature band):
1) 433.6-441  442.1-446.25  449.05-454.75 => 0.405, 21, 22.4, 21.7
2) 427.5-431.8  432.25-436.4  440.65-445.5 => 0.085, 23.6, 19.6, 22.2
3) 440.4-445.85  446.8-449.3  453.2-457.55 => -0.019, 19.8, 23.7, 21.4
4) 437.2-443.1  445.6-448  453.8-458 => 0.104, 20.3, 23.9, 21.8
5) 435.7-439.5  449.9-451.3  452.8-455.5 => 0.004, 20.8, 23.4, 22.9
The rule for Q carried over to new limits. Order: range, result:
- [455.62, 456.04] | 25.2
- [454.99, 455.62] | 24.3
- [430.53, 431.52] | 23.3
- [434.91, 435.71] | 22.1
